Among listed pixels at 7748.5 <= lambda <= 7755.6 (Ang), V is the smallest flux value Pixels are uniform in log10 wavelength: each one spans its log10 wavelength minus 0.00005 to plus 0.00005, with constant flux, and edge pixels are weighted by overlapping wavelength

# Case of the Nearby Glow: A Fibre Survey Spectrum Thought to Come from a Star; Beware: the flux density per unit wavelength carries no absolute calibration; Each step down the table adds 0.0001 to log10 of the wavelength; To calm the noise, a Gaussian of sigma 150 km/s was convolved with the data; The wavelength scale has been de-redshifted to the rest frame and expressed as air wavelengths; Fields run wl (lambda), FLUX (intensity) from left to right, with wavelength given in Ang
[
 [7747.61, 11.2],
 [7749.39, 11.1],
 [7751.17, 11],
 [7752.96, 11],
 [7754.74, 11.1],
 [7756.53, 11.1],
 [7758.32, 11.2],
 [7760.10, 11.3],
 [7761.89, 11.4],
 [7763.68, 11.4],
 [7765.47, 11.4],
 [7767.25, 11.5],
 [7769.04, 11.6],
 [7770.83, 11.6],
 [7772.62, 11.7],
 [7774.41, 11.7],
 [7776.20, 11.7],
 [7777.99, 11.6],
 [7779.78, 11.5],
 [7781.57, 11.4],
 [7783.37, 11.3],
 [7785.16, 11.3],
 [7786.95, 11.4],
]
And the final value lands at 11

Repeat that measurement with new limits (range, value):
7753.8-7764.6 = 11.1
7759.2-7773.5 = 11.3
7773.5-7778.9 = 11.6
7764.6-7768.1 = 11.4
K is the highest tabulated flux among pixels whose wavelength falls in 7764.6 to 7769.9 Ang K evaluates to 11.6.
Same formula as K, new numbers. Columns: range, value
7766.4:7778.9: 11.7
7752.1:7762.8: 11.4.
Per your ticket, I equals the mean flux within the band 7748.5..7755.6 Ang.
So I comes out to 11.1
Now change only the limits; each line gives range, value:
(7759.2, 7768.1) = 11.4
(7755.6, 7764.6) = 11.3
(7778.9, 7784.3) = 11.4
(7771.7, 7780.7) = 11.6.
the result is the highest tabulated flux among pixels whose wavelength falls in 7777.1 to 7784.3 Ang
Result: 11.6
